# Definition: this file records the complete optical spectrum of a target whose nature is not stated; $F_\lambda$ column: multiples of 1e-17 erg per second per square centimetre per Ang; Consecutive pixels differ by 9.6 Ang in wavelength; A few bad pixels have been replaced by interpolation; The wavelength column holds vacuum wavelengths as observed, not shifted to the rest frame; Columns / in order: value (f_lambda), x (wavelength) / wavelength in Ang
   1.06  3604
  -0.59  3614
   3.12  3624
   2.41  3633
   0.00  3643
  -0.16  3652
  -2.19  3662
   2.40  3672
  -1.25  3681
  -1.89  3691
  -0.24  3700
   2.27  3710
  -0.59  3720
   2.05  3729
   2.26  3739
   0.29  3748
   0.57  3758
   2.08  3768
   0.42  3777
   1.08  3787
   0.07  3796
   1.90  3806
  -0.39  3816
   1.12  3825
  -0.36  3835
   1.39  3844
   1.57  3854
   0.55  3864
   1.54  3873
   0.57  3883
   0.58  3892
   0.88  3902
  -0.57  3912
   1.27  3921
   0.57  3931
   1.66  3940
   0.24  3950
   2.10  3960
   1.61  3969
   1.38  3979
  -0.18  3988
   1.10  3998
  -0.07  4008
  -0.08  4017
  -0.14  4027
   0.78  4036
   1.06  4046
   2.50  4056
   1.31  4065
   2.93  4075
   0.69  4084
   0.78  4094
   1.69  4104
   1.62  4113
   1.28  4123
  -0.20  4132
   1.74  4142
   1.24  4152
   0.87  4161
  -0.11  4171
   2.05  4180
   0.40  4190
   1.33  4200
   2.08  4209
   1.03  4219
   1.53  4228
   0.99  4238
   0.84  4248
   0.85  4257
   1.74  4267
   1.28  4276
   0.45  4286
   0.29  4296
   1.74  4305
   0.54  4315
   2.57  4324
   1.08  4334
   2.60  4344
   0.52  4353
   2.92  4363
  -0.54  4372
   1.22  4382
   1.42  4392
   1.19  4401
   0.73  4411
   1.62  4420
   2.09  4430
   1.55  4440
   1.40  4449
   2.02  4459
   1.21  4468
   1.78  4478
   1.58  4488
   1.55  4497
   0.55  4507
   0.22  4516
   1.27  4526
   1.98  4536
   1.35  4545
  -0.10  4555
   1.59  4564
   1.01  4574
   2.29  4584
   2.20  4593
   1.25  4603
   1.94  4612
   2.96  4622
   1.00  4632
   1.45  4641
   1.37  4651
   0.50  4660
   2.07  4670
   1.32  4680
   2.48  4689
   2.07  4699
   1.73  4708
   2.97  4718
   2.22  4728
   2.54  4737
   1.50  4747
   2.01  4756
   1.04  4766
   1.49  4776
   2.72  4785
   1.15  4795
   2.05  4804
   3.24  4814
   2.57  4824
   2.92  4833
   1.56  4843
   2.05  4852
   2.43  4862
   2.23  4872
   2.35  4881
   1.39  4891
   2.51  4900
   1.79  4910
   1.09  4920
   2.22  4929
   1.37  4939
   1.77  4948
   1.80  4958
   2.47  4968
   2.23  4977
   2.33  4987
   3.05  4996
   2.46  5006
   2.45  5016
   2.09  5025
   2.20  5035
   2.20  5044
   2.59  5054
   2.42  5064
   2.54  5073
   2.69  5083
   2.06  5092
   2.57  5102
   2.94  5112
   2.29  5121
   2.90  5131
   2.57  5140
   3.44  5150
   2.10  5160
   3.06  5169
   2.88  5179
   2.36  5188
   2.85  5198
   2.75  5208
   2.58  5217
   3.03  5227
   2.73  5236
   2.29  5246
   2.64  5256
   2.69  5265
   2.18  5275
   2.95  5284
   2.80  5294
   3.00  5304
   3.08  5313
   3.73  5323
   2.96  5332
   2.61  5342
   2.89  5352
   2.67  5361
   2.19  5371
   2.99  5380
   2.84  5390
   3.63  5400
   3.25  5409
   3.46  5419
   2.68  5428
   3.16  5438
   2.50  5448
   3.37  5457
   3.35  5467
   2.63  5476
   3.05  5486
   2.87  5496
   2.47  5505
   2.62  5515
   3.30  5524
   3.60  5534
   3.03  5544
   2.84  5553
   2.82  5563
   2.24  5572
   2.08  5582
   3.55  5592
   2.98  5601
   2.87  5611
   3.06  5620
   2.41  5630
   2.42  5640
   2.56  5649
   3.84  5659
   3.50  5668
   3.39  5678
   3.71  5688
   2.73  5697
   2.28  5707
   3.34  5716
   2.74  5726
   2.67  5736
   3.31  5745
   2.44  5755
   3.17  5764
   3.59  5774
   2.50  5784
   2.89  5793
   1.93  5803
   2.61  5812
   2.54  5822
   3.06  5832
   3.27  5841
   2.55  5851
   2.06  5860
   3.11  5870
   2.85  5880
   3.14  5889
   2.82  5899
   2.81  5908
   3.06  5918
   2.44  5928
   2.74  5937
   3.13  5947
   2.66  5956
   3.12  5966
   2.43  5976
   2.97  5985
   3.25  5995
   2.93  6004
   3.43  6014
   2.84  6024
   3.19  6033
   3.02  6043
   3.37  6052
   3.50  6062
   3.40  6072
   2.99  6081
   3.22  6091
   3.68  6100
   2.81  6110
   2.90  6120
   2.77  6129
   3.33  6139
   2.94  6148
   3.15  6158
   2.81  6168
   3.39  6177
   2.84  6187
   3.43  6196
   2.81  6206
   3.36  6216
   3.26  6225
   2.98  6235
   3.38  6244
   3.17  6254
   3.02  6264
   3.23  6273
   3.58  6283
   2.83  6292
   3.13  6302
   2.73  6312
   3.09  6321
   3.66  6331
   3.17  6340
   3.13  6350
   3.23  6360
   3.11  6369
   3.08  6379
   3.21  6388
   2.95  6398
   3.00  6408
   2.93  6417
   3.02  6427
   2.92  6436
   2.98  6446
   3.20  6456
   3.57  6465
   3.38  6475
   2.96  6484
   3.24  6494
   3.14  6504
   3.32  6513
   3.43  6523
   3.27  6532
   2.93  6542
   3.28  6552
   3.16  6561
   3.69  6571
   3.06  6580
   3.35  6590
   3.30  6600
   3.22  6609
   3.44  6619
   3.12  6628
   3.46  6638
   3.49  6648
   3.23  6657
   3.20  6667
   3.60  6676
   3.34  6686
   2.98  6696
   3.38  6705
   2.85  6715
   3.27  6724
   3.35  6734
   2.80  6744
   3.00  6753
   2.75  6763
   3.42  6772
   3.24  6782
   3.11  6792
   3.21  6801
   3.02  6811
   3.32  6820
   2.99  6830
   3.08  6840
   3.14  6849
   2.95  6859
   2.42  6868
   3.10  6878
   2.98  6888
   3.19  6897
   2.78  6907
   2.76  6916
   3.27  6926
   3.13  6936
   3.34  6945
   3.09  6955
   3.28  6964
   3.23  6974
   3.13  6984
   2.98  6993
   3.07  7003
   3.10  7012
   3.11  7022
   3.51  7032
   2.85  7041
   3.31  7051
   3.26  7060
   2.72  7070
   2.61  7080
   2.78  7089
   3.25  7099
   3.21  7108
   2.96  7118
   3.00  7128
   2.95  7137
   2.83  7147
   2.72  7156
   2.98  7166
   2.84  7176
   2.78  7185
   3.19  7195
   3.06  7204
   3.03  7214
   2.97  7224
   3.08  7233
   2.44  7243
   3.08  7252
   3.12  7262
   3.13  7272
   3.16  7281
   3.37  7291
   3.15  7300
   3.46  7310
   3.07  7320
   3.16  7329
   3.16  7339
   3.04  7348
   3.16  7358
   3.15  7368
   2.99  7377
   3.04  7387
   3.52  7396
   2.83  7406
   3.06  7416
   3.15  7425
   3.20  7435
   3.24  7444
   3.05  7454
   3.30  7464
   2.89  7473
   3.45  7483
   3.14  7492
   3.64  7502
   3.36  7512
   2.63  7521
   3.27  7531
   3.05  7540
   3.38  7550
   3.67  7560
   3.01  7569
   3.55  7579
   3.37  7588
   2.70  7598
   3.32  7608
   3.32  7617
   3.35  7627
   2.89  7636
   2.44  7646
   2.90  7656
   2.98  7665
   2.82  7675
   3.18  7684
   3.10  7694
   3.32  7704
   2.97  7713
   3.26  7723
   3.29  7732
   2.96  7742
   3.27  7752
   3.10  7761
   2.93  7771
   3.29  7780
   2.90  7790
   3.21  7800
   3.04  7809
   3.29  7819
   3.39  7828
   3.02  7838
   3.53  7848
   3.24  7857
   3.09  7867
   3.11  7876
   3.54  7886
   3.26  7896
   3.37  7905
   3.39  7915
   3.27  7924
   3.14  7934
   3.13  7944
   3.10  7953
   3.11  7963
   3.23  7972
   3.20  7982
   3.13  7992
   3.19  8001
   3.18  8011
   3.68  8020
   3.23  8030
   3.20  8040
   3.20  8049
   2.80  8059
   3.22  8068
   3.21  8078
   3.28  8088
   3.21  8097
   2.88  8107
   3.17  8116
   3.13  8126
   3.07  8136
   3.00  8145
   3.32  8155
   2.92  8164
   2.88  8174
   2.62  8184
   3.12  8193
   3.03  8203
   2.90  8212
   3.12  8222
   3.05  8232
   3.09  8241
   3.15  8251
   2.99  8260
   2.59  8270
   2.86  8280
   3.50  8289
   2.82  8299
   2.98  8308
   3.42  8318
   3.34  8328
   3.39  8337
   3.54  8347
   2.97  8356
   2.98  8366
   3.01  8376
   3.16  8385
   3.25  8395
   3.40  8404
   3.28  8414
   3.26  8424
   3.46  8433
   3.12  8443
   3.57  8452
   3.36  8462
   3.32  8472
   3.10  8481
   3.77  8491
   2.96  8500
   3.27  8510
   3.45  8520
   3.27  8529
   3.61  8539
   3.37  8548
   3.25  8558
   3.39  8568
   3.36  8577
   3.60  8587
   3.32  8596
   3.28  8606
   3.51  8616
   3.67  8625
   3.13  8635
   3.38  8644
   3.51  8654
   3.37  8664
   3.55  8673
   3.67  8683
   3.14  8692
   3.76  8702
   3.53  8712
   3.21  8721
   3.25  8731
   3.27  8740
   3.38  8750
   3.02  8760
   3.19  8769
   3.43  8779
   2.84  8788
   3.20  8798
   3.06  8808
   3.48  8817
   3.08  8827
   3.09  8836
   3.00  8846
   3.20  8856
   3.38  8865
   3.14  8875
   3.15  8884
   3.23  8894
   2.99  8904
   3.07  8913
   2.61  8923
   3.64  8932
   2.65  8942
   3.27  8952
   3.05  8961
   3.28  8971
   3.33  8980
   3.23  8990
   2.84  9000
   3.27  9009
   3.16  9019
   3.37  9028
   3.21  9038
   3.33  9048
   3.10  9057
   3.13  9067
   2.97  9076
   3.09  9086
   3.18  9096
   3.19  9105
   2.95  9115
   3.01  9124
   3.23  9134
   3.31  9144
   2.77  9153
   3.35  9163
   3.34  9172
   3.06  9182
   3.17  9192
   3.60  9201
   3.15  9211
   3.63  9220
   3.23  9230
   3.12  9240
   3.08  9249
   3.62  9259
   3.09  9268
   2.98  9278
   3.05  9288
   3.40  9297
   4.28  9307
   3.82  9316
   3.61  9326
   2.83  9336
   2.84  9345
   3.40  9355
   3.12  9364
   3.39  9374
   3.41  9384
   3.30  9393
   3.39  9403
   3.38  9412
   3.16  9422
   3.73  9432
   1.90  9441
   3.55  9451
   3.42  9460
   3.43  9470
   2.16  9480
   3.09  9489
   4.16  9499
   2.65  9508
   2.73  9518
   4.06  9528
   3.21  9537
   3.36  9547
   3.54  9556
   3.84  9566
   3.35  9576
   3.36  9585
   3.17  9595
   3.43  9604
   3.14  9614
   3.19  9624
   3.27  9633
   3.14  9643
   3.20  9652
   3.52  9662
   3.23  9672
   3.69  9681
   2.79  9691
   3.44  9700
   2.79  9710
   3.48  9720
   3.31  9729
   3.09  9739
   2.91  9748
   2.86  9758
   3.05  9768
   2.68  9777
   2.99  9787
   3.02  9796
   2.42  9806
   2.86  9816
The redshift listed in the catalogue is 0.147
